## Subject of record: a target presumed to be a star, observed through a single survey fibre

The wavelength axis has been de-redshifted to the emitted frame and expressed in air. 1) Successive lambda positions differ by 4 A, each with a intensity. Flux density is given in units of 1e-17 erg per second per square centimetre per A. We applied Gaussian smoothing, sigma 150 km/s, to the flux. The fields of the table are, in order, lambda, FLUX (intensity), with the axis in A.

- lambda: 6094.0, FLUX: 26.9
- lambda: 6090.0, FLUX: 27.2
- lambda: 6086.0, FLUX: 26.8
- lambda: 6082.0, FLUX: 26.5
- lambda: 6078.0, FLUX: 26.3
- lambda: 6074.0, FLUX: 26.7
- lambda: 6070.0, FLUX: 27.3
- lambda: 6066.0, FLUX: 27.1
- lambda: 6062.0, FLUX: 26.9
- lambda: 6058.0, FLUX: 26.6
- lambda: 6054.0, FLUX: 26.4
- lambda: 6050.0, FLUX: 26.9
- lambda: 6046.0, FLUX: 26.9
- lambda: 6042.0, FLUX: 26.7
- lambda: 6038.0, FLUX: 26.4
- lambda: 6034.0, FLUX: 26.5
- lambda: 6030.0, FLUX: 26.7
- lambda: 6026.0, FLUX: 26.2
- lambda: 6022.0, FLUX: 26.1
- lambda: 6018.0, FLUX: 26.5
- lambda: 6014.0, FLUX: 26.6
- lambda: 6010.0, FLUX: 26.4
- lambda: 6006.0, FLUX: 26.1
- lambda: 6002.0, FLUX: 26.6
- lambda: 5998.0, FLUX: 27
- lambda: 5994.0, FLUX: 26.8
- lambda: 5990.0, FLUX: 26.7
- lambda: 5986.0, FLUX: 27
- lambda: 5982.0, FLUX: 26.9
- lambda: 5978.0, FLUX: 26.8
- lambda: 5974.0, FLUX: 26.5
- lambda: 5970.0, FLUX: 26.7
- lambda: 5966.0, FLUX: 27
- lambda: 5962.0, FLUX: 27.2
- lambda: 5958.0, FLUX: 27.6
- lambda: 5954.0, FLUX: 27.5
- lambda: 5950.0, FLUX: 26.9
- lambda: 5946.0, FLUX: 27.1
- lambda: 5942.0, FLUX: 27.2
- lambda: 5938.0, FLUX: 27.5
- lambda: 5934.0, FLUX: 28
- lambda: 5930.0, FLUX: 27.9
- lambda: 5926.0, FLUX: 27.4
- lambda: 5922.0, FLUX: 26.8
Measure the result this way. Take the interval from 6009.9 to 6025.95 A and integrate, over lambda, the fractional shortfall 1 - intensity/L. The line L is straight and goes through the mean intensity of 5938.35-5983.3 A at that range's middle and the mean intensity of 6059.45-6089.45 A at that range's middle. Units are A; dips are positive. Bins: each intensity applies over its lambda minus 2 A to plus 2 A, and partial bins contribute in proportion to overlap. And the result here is 0.3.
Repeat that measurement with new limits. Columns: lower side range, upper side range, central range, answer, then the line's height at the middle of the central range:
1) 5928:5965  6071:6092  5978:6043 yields 1.23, 27.1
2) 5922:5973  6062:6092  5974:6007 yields 0.49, 27.1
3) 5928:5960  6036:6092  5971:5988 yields 0.29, 27.3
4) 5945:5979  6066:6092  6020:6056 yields 0.49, 26.9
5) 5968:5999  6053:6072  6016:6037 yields 0.35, 26.8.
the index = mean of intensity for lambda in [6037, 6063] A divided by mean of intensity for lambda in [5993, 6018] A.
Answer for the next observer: 1.0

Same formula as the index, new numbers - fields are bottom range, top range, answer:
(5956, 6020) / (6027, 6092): 1.00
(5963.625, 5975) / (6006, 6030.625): 0.99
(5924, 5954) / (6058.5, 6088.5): 0.98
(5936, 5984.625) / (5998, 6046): 0.98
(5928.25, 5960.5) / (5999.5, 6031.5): 0.96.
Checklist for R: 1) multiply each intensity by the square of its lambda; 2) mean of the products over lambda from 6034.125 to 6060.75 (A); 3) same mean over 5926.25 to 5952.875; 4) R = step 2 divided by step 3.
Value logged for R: 1.01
